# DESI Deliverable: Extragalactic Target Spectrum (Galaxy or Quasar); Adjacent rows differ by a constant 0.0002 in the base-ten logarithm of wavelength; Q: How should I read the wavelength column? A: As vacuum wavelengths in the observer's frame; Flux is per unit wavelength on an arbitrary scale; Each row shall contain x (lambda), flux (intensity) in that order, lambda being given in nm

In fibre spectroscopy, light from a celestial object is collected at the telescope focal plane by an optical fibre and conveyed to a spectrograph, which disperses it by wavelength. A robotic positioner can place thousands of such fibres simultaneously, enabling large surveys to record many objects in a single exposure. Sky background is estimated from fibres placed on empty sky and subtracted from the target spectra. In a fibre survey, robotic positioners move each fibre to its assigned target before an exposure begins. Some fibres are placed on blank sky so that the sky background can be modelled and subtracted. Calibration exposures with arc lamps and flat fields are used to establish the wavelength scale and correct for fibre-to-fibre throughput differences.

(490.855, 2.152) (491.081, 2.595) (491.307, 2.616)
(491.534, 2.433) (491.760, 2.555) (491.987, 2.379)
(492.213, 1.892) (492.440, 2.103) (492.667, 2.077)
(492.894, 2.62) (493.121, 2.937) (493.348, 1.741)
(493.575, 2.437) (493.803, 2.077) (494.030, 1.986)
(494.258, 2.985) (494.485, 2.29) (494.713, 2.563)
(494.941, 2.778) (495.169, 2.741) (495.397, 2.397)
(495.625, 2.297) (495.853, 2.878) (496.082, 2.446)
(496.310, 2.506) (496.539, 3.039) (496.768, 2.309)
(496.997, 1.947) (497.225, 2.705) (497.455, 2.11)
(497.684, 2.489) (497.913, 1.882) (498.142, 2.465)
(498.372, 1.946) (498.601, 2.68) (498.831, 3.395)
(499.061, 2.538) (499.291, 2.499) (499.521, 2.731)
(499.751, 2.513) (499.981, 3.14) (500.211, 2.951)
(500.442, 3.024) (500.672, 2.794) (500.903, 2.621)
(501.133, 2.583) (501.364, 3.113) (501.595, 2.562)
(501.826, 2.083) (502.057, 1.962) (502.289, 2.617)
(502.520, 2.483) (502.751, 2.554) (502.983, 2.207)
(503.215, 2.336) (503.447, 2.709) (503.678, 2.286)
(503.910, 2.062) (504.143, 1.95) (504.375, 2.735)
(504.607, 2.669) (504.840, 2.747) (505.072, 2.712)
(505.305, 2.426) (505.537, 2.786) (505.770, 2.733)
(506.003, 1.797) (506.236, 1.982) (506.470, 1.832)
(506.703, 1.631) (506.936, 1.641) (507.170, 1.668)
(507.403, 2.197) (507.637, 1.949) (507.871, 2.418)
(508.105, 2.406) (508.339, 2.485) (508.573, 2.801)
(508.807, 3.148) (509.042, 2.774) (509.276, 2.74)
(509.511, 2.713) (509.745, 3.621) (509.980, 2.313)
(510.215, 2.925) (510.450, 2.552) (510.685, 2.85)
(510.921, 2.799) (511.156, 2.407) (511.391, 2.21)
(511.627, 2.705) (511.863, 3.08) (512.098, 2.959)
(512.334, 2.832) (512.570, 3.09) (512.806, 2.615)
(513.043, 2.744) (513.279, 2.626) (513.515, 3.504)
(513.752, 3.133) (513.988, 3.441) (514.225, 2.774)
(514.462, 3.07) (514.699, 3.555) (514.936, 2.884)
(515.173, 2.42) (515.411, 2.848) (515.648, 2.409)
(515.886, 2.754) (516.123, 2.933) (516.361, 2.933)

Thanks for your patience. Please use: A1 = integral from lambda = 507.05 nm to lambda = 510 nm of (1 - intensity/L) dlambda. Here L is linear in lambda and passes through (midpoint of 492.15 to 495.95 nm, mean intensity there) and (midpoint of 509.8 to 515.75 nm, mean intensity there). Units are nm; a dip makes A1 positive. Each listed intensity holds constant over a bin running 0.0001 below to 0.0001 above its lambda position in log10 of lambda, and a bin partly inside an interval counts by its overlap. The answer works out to 0.19 nm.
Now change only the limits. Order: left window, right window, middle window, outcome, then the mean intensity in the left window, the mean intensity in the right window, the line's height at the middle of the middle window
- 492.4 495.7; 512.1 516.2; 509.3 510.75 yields -0.004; 2.41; 2.92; 2.82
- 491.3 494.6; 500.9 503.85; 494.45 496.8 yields -0.216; 2.33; 2.46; 2.37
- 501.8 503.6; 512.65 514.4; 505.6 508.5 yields 0.594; 2.38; 2.98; 2.62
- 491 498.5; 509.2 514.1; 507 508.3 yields 0.292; 2.4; 2.85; 2.74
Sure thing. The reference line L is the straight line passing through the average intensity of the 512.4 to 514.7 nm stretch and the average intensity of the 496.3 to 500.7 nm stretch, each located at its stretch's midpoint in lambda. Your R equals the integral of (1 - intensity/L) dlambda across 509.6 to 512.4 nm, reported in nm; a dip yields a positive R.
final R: 0.17 nm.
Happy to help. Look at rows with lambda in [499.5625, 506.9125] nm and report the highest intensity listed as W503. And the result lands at 3.14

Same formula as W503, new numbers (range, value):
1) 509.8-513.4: 3.09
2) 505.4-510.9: 3.621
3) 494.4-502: 3.395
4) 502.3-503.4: 2.554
